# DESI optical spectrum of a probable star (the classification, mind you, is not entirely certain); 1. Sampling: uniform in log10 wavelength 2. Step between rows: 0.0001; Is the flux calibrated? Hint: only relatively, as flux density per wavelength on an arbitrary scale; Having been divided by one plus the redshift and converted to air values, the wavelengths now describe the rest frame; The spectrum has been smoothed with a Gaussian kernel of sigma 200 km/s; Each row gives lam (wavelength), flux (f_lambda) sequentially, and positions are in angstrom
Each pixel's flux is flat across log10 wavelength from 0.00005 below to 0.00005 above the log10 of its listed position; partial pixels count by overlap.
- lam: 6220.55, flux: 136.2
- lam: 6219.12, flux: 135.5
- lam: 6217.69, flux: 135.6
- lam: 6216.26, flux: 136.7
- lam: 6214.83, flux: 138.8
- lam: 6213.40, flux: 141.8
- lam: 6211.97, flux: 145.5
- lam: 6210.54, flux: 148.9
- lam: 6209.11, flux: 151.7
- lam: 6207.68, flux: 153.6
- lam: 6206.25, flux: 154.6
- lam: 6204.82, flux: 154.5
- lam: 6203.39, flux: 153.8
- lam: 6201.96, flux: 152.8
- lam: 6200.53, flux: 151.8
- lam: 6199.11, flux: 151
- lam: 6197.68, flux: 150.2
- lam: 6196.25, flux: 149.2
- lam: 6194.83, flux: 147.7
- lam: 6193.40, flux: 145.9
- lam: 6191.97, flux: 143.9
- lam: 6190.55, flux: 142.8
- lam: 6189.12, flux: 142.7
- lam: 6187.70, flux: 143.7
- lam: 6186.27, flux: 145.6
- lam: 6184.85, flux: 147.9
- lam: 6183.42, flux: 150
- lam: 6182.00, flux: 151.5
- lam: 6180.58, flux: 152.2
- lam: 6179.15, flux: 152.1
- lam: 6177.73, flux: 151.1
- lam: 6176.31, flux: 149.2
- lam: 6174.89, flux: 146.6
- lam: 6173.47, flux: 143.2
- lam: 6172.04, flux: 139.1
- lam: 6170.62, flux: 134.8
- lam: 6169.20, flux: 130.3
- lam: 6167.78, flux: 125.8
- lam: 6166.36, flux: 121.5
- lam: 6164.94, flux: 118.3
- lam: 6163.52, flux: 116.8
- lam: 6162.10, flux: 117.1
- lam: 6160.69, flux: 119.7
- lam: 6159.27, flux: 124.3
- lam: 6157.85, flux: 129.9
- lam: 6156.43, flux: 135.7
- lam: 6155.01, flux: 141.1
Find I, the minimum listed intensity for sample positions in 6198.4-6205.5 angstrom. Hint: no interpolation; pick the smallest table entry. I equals 151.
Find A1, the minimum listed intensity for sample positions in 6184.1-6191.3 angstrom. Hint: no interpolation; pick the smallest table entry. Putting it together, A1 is 142.7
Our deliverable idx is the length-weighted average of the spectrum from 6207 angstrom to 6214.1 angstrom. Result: 148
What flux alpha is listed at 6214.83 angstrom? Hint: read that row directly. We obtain 138.8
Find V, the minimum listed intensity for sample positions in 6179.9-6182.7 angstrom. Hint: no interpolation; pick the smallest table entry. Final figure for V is 151.5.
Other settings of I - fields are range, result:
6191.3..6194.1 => 143.9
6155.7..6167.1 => 116.8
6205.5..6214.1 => 141.8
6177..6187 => 145.6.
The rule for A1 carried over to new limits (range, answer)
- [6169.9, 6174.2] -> 134.8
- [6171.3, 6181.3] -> 139.1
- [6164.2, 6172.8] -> 118.3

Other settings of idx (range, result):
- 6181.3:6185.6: 150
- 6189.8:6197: 146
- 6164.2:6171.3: 126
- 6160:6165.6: 118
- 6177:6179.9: 151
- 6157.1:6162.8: 123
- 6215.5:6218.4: 136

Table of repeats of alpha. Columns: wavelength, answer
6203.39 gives 153.8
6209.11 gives 151.7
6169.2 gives 130.3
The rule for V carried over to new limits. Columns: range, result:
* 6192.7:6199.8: 145.9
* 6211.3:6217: 136.7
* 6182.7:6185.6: 147.9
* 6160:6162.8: 117.1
